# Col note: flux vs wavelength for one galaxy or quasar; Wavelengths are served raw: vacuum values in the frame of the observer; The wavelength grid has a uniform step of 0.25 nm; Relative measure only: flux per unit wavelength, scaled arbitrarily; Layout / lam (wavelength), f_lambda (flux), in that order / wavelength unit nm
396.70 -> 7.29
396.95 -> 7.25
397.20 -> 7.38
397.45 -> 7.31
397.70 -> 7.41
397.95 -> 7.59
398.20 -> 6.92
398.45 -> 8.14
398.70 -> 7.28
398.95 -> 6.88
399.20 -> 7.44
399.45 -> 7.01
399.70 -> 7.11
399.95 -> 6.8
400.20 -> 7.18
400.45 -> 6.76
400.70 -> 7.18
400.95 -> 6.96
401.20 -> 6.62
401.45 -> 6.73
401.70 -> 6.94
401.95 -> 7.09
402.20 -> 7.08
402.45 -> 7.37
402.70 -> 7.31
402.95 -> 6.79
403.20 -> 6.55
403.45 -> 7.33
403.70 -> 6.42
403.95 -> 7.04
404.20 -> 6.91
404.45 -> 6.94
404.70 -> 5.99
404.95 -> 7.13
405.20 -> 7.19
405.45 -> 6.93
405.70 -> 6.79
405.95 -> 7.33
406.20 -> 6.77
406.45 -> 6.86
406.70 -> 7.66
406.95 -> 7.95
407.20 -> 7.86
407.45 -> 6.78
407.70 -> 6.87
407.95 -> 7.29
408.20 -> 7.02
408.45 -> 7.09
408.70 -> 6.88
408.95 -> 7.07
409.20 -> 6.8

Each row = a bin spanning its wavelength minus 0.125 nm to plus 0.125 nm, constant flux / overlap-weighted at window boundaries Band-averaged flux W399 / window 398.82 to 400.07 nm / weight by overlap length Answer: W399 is 7.05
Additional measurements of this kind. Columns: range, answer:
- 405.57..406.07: 7.06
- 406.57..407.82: 7.42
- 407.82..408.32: 7.15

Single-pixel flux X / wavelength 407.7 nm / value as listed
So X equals 6.87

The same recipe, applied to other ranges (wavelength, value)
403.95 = 7.04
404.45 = 6.94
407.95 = 7.29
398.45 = 8.14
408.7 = 6.88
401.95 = 7.09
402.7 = 7.31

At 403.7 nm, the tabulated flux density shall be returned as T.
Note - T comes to 6.42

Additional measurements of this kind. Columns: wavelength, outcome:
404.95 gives 7.13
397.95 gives 7.59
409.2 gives 6.8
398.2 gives 6.92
